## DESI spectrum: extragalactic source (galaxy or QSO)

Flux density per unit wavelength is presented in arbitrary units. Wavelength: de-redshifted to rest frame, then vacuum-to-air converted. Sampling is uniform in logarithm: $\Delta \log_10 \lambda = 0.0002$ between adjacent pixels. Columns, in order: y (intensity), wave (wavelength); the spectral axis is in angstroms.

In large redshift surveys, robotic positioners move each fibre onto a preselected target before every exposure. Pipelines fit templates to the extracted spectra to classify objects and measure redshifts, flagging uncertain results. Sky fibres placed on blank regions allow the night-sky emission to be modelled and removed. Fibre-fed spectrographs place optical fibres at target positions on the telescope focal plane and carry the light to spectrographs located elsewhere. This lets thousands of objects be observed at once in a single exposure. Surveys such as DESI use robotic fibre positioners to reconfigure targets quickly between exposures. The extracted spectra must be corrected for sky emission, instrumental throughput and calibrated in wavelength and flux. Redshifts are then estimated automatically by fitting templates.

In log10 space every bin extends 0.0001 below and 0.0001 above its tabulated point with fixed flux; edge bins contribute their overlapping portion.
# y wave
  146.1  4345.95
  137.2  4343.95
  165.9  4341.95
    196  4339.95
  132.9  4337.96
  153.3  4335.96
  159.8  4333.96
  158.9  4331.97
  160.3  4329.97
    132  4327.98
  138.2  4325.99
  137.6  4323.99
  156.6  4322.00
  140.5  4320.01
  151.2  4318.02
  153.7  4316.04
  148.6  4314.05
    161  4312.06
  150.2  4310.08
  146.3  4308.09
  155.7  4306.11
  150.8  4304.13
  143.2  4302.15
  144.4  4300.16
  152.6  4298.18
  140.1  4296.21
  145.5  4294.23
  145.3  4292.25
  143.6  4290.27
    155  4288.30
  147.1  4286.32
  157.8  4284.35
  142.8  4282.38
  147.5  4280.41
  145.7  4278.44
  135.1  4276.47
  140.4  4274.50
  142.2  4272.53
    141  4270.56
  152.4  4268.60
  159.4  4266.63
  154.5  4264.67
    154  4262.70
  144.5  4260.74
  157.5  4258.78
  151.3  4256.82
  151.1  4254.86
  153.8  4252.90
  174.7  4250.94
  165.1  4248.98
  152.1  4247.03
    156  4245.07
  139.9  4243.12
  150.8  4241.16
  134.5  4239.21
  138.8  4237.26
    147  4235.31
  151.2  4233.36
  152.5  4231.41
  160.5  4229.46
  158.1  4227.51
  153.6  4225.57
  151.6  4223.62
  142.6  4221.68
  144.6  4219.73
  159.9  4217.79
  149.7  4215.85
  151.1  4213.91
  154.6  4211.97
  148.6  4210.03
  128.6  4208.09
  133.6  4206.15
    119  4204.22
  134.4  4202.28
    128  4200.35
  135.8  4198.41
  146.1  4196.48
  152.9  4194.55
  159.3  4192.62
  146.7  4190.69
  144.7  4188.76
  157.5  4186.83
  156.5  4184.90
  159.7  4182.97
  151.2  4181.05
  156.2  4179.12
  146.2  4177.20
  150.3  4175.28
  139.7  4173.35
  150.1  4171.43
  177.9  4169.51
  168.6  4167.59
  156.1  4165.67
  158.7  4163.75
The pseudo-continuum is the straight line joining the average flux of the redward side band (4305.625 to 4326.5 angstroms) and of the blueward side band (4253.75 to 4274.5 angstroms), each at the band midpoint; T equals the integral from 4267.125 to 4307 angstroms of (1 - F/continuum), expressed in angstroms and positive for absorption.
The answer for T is 0.9 angstroms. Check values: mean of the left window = 150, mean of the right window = 149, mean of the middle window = 147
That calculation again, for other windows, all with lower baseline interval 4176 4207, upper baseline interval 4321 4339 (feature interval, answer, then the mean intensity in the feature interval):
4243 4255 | -0.9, 158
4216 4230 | -0.6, 153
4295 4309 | 0.0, 148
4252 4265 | -0.5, 152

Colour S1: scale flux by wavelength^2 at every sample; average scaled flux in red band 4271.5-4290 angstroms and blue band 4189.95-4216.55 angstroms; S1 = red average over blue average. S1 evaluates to 1.1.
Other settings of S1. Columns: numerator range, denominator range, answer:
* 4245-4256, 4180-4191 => 1.07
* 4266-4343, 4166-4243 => 1.06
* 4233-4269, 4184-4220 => 1.07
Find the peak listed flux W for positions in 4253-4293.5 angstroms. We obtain 159.4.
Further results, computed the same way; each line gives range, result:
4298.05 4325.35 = 161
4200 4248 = 160.5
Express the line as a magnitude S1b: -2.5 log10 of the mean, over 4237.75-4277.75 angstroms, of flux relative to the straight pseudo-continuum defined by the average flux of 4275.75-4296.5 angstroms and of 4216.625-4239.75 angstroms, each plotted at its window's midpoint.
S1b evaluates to -0.02 mag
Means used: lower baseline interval 150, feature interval 150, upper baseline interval 146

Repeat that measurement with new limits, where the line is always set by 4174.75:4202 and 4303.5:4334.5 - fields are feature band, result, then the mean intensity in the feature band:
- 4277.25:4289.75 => 0.01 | 149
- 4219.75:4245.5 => 0.00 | 149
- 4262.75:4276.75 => 0.02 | 147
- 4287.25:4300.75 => 0.02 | 147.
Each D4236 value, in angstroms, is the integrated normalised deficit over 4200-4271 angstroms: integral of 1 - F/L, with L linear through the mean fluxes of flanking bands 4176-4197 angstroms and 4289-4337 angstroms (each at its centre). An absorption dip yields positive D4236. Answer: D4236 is 1.0 angstroms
